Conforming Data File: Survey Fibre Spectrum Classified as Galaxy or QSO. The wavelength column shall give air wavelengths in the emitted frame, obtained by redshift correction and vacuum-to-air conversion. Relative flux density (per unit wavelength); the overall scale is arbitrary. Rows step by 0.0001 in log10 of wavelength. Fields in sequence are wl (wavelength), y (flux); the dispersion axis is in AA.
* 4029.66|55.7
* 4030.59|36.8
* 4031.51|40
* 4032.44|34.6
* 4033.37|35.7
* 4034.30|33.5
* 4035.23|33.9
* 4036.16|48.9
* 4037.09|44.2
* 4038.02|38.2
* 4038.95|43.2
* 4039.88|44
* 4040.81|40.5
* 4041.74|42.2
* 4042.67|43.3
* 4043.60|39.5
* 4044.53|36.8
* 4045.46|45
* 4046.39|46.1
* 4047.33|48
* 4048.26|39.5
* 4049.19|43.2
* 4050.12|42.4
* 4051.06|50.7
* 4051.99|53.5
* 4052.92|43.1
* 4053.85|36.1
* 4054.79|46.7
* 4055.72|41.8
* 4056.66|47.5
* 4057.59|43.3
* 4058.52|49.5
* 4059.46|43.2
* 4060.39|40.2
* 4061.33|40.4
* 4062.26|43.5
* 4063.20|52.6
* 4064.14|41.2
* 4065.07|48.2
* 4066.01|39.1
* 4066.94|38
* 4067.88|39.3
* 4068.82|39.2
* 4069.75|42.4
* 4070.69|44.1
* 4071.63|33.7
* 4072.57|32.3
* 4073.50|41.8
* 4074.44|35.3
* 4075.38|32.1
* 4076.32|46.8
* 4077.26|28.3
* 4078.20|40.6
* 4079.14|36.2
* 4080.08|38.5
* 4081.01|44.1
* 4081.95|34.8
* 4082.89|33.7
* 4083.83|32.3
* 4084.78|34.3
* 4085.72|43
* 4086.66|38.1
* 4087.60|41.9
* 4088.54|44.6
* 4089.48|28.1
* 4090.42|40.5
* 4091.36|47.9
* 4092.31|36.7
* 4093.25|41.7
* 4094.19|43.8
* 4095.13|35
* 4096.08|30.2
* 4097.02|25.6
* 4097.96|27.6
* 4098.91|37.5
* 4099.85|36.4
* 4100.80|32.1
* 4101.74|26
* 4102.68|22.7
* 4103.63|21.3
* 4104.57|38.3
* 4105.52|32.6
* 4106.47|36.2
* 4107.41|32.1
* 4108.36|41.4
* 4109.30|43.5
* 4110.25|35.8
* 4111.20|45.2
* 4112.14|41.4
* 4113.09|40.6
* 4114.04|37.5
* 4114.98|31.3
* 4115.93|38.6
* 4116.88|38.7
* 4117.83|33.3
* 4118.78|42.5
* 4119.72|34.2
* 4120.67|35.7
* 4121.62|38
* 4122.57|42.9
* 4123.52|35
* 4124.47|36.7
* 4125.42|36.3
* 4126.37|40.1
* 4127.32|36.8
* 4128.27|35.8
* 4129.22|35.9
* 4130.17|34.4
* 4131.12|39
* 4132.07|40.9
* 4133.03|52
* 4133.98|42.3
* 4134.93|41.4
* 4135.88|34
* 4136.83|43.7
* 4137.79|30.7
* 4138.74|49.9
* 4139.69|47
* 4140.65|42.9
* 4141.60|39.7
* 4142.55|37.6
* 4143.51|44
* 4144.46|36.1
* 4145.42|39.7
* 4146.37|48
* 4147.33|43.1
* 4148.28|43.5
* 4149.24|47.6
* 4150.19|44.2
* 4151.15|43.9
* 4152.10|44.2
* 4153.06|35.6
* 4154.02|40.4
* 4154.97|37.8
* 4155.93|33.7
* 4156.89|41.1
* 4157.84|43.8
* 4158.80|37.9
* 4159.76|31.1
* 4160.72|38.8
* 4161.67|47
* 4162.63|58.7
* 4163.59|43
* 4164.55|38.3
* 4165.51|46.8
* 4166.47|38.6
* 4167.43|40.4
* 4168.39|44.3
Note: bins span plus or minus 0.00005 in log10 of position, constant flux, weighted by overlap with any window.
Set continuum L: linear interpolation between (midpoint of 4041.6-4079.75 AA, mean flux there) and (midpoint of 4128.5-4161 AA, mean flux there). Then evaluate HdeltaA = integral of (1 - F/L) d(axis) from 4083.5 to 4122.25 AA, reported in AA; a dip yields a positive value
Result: 4.7 AA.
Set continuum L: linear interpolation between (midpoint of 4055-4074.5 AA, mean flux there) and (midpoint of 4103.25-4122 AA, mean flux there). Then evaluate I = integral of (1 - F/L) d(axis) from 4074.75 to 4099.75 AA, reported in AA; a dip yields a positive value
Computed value 1.6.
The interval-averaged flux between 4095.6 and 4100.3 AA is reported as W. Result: 31.4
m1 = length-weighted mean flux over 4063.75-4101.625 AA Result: 37.6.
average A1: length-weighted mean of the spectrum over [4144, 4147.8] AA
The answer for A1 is 41.7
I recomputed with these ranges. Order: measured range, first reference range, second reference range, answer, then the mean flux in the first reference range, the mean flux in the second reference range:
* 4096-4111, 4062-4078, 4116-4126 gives 2.14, 39.8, 37.4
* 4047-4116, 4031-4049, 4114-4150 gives 2.68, 40.9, 39.7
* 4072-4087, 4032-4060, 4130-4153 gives 1.92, 42.6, 42.1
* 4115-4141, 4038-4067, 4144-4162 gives 1.56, 43.6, 40.9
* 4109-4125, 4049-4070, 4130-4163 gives 1.55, 43.7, 41.6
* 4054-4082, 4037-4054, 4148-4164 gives 1.39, 43.3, 41.9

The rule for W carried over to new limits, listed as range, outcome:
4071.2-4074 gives 36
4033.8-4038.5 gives 39.7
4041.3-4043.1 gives 42.8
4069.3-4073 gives 38.1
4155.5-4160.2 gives 37.6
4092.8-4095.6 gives 40.2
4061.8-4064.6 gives 45.6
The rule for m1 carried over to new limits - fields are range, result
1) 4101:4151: 38.6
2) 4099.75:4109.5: 32.5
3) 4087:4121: 36.1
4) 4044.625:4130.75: 38.7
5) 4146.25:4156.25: 41.9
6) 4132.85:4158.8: 41.6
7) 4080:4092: 38.6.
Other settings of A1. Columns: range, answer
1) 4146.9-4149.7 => 44.7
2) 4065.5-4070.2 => 39.7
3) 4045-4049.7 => 44.3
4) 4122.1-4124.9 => 38.2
